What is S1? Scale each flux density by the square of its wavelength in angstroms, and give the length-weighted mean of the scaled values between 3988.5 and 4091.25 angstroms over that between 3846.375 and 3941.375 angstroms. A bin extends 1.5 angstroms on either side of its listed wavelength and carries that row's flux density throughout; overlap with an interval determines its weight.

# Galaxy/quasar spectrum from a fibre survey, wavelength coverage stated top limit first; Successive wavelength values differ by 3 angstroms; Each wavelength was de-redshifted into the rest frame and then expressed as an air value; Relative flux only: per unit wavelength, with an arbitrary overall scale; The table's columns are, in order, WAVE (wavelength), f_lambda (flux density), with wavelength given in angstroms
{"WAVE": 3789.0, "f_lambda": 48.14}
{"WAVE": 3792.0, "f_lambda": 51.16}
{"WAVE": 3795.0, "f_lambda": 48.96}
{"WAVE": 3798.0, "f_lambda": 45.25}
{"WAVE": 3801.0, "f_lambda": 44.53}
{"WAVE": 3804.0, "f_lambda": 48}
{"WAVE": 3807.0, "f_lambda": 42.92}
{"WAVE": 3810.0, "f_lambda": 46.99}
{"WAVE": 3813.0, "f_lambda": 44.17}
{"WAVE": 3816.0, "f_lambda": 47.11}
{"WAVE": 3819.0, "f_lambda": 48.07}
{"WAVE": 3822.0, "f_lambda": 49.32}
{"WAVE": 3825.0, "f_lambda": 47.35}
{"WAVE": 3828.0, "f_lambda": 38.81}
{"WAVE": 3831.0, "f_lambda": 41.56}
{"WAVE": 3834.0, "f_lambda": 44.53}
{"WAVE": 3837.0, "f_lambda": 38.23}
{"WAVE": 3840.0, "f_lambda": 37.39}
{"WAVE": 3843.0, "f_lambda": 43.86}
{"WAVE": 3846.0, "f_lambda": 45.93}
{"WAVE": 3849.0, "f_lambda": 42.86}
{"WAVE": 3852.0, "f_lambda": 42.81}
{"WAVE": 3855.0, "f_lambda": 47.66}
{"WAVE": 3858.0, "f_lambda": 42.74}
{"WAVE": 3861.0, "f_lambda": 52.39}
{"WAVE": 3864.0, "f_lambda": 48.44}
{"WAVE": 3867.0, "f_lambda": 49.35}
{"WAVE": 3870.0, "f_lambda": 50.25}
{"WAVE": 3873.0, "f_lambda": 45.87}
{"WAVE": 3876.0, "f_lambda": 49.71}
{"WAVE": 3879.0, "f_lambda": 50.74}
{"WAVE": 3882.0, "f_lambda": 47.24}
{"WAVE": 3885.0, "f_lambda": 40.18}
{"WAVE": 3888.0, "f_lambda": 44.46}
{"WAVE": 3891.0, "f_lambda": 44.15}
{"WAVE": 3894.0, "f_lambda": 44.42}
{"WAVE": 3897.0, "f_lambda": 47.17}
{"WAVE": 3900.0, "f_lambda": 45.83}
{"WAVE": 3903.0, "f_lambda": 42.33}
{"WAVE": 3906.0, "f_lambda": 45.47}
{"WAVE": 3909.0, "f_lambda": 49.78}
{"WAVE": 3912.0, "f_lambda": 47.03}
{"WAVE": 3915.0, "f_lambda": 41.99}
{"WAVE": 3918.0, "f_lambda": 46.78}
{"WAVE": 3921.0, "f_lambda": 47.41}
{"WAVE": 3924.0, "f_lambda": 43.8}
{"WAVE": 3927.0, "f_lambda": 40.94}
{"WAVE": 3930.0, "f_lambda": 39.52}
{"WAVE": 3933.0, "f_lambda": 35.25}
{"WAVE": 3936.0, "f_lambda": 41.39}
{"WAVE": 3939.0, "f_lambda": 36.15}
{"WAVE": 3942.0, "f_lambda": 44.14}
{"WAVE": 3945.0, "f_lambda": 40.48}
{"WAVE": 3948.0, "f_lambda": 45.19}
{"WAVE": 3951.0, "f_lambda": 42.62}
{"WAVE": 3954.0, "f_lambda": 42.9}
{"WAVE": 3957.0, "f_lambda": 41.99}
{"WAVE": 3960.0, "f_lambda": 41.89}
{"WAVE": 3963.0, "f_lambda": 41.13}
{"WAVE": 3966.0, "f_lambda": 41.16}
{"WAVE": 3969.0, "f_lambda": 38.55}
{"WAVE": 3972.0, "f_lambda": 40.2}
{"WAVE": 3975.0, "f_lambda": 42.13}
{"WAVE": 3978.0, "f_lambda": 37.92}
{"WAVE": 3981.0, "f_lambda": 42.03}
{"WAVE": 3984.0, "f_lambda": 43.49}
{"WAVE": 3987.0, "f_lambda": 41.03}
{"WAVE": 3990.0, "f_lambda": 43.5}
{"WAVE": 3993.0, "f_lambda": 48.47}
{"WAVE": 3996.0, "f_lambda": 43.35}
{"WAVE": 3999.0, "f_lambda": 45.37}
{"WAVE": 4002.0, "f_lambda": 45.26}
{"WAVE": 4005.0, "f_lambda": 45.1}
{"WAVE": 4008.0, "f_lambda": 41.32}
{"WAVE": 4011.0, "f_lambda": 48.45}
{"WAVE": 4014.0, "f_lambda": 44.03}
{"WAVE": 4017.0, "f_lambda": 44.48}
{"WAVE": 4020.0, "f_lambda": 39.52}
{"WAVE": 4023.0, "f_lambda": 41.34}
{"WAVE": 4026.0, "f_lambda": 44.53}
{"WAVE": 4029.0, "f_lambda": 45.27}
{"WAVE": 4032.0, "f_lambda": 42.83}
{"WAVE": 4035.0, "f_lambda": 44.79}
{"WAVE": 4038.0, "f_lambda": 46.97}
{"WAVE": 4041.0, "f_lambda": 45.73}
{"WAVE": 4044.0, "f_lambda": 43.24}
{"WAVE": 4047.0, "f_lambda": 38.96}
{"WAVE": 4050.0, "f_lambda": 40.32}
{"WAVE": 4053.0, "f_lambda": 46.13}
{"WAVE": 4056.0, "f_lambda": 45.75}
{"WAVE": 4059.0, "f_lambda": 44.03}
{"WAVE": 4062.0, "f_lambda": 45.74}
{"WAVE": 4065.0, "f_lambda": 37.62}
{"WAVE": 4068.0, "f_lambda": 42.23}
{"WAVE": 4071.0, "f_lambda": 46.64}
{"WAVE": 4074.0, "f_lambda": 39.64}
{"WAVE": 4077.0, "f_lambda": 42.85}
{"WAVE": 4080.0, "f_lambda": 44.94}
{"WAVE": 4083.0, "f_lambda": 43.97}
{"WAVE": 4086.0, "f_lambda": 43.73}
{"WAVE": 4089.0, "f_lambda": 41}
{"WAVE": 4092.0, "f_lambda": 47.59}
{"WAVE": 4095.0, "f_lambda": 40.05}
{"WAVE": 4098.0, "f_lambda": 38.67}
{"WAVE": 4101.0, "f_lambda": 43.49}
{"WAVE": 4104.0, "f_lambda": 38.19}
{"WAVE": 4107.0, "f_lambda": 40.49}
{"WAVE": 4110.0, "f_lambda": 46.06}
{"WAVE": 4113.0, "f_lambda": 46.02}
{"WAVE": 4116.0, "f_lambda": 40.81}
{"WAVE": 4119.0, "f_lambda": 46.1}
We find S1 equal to 1.05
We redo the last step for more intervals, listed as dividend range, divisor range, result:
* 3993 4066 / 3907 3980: 1.09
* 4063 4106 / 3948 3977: 1.08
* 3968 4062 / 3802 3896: 1.04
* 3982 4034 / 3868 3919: 1.01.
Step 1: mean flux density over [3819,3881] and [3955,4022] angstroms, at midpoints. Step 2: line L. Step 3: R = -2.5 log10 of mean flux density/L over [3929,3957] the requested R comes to 0.070 mag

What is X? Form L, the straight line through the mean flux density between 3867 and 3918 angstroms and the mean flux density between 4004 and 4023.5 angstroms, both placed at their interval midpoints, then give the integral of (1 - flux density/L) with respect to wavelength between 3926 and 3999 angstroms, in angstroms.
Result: 5.0 angstroms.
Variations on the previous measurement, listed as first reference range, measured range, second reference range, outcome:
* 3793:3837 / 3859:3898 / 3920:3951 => -3.5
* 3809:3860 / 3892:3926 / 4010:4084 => -1.2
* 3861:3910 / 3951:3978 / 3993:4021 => 2.4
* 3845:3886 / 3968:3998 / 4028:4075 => 1.7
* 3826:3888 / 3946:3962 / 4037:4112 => 0.5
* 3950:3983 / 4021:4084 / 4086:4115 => -2.2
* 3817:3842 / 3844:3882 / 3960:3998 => -3.9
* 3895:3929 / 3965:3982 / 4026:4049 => 1.7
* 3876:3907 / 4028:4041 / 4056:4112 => -0.5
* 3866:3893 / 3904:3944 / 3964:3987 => 0.9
